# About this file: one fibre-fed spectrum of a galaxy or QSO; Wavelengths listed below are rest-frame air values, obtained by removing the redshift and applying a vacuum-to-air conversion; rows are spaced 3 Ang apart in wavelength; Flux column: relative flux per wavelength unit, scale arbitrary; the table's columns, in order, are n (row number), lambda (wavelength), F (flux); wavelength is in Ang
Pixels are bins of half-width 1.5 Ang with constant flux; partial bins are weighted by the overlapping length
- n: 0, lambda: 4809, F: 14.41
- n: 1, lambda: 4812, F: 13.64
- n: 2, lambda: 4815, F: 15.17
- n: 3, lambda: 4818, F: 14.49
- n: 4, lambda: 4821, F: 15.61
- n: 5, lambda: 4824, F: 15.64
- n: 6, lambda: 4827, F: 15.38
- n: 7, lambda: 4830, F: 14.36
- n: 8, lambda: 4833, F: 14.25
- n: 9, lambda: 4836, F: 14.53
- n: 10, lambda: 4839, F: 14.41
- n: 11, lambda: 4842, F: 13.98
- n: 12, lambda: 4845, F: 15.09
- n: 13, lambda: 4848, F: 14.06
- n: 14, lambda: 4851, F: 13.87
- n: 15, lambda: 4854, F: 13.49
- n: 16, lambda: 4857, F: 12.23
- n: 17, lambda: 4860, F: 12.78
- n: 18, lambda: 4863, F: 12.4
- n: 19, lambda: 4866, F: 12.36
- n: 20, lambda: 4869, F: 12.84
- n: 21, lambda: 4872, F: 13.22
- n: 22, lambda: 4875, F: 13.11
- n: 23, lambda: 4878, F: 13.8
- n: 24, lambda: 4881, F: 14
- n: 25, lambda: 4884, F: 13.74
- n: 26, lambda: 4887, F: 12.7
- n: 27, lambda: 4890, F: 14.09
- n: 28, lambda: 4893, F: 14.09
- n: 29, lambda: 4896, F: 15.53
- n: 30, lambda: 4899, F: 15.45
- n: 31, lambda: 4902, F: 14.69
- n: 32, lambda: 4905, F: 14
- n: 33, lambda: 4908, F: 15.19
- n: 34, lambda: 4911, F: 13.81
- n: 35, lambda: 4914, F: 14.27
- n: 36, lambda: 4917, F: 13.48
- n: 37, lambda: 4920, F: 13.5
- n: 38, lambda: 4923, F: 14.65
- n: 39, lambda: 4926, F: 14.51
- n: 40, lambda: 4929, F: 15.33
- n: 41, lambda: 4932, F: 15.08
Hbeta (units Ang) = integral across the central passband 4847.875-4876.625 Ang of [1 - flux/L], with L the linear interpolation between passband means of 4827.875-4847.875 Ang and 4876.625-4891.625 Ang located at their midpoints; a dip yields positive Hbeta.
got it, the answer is 2.1 Ang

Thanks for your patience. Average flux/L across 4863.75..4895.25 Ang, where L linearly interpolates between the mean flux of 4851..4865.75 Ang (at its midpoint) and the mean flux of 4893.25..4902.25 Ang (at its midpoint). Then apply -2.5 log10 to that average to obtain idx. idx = 0.05 mag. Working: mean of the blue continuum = 12.8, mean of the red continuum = 15.1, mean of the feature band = 13.4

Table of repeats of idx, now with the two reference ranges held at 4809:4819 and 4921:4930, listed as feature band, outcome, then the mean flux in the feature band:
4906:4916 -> 0.025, 14.4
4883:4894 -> 0.077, 13.6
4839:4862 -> 0.066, 13.7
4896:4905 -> -0.023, 15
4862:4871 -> 0.159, 12.6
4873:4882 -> 0.077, 13.6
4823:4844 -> -0.012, 14.6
